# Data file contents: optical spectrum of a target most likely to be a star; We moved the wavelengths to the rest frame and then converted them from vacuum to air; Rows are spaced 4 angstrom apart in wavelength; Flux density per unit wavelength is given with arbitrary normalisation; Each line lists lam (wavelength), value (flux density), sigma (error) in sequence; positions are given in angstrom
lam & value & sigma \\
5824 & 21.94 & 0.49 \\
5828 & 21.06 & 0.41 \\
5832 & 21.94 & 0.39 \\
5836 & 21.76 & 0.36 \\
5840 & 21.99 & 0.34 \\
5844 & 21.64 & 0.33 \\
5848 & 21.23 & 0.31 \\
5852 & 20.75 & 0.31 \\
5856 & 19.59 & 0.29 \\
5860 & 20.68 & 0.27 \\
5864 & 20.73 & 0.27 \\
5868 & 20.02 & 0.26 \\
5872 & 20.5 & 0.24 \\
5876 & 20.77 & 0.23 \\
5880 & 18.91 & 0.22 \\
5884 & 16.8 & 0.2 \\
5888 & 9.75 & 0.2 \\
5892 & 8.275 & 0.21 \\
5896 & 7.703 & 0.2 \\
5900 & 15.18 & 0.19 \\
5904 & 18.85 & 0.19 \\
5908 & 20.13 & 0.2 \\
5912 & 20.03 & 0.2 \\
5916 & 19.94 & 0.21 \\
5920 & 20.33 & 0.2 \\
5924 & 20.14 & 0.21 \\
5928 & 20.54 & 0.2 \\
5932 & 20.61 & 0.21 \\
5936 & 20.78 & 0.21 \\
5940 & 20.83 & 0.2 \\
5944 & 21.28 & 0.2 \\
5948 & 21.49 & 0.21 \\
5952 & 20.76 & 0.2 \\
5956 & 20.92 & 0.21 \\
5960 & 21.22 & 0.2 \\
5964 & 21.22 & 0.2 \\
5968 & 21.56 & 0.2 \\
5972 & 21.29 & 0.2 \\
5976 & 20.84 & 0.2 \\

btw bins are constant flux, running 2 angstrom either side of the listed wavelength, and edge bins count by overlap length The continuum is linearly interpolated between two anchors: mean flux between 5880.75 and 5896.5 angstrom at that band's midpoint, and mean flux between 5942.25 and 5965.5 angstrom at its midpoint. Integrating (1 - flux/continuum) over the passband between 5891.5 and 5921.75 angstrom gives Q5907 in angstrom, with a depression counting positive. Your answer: -4.70 angstrom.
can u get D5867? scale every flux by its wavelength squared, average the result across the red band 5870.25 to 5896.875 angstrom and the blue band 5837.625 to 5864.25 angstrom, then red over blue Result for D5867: 0.72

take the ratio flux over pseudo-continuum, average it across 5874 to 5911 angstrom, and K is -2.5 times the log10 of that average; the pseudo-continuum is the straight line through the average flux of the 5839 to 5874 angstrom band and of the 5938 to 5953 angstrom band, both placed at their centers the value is 0.34 mag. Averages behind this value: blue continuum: 20.8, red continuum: 21.1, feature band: 15.3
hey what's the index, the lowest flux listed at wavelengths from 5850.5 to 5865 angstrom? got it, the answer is 19.59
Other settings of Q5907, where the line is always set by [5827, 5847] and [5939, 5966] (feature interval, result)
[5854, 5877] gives 1.3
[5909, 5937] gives 1.2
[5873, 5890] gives 3.7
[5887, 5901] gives 7.5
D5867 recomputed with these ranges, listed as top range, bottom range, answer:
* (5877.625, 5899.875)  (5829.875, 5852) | 0.60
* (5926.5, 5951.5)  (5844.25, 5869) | 1.04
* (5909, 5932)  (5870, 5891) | 1.21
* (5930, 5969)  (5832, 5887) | 1.07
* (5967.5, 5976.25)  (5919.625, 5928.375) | 1.06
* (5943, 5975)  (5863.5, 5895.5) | 1.33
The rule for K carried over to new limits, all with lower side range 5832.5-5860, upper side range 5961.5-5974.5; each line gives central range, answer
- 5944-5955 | 0.01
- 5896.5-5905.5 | 0.35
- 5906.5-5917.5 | 0.06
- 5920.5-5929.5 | 0.05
